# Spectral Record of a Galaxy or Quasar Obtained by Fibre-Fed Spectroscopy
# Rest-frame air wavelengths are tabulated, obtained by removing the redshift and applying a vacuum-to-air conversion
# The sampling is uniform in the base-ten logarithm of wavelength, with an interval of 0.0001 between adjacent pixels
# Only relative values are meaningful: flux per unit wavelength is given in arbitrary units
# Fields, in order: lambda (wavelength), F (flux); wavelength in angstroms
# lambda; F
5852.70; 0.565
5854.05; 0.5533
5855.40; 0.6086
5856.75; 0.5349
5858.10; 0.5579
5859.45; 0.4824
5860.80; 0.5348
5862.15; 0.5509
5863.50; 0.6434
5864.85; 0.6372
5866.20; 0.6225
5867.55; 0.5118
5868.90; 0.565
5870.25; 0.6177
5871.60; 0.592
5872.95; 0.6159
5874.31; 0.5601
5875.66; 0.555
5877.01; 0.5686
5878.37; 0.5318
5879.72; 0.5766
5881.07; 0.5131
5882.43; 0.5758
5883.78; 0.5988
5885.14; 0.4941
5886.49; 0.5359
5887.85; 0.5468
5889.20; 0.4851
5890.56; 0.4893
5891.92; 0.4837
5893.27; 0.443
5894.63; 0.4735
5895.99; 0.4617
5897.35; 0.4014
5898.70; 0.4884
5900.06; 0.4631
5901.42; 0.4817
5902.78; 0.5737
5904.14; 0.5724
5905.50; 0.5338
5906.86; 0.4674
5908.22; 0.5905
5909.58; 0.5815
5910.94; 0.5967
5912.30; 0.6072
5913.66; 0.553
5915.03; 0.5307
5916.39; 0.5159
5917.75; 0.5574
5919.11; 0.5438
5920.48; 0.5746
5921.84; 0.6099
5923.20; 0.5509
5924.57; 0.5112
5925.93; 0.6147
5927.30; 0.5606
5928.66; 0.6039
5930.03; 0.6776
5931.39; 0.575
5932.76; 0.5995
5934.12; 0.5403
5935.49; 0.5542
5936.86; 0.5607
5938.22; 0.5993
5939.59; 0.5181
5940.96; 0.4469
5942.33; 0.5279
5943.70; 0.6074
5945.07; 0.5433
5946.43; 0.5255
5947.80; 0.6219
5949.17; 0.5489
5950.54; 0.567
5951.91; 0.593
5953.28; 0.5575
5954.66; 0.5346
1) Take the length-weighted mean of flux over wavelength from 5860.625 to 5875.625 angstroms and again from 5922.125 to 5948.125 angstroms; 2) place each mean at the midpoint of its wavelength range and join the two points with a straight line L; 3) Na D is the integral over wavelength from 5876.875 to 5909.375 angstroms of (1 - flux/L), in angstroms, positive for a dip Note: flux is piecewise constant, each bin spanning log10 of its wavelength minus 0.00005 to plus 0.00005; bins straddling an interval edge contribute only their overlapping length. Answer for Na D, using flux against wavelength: 3.6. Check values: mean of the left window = 0.587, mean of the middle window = 0.515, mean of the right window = 0.565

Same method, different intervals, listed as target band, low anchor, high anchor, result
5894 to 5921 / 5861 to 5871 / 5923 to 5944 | 2.2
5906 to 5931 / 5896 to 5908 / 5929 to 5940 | -1.3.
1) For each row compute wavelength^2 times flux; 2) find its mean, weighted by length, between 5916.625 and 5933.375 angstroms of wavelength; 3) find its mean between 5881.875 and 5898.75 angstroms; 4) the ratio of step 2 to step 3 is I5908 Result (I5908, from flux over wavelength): 1.2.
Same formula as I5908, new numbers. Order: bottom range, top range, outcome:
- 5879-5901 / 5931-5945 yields 1.12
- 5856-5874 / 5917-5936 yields 1.03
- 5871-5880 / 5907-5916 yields 1.01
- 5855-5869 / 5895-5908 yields 0.89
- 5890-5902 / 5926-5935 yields 1.29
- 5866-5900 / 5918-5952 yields 1.09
